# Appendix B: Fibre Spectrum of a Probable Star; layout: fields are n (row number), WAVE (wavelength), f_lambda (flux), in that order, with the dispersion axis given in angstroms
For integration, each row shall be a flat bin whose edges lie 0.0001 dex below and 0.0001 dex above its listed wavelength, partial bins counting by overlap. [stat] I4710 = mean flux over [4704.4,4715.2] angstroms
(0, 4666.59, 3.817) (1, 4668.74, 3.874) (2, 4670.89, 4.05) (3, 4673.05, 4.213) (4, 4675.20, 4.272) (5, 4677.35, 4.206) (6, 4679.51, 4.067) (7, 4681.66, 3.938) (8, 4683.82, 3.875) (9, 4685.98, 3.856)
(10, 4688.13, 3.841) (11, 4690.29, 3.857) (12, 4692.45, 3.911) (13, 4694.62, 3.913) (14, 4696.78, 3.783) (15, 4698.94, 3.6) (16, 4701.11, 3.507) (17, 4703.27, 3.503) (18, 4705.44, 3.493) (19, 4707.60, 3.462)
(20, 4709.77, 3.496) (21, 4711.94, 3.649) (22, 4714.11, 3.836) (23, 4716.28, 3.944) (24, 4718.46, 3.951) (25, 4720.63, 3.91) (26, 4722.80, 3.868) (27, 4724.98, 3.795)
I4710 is 3.59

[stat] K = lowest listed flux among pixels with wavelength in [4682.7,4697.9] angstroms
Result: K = 3.783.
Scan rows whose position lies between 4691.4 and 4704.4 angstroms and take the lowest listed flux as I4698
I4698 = 3.503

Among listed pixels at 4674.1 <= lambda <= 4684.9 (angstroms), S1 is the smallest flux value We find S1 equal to 3.875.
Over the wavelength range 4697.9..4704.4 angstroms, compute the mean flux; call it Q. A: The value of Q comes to 3.53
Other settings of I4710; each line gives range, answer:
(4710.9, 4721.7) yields 3.86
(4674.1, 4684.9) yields 4.07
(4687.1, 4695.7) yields 3.88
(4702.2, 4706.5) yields 3.5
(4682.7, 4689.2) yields 3.86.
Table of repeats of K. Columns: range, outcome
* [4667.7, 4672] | 3.874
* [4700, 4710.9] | 3.462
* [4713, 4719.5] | 3.836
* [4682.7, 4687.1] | 3.856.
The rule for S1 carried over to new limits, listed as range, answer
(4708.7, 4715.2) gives 3.496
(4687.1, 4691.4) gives 3.841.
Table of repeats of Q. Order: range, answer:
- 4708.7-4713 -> 3.57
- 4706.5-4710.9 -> 3.48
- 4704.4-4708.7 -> 3.48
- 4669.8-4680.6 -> 4.16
